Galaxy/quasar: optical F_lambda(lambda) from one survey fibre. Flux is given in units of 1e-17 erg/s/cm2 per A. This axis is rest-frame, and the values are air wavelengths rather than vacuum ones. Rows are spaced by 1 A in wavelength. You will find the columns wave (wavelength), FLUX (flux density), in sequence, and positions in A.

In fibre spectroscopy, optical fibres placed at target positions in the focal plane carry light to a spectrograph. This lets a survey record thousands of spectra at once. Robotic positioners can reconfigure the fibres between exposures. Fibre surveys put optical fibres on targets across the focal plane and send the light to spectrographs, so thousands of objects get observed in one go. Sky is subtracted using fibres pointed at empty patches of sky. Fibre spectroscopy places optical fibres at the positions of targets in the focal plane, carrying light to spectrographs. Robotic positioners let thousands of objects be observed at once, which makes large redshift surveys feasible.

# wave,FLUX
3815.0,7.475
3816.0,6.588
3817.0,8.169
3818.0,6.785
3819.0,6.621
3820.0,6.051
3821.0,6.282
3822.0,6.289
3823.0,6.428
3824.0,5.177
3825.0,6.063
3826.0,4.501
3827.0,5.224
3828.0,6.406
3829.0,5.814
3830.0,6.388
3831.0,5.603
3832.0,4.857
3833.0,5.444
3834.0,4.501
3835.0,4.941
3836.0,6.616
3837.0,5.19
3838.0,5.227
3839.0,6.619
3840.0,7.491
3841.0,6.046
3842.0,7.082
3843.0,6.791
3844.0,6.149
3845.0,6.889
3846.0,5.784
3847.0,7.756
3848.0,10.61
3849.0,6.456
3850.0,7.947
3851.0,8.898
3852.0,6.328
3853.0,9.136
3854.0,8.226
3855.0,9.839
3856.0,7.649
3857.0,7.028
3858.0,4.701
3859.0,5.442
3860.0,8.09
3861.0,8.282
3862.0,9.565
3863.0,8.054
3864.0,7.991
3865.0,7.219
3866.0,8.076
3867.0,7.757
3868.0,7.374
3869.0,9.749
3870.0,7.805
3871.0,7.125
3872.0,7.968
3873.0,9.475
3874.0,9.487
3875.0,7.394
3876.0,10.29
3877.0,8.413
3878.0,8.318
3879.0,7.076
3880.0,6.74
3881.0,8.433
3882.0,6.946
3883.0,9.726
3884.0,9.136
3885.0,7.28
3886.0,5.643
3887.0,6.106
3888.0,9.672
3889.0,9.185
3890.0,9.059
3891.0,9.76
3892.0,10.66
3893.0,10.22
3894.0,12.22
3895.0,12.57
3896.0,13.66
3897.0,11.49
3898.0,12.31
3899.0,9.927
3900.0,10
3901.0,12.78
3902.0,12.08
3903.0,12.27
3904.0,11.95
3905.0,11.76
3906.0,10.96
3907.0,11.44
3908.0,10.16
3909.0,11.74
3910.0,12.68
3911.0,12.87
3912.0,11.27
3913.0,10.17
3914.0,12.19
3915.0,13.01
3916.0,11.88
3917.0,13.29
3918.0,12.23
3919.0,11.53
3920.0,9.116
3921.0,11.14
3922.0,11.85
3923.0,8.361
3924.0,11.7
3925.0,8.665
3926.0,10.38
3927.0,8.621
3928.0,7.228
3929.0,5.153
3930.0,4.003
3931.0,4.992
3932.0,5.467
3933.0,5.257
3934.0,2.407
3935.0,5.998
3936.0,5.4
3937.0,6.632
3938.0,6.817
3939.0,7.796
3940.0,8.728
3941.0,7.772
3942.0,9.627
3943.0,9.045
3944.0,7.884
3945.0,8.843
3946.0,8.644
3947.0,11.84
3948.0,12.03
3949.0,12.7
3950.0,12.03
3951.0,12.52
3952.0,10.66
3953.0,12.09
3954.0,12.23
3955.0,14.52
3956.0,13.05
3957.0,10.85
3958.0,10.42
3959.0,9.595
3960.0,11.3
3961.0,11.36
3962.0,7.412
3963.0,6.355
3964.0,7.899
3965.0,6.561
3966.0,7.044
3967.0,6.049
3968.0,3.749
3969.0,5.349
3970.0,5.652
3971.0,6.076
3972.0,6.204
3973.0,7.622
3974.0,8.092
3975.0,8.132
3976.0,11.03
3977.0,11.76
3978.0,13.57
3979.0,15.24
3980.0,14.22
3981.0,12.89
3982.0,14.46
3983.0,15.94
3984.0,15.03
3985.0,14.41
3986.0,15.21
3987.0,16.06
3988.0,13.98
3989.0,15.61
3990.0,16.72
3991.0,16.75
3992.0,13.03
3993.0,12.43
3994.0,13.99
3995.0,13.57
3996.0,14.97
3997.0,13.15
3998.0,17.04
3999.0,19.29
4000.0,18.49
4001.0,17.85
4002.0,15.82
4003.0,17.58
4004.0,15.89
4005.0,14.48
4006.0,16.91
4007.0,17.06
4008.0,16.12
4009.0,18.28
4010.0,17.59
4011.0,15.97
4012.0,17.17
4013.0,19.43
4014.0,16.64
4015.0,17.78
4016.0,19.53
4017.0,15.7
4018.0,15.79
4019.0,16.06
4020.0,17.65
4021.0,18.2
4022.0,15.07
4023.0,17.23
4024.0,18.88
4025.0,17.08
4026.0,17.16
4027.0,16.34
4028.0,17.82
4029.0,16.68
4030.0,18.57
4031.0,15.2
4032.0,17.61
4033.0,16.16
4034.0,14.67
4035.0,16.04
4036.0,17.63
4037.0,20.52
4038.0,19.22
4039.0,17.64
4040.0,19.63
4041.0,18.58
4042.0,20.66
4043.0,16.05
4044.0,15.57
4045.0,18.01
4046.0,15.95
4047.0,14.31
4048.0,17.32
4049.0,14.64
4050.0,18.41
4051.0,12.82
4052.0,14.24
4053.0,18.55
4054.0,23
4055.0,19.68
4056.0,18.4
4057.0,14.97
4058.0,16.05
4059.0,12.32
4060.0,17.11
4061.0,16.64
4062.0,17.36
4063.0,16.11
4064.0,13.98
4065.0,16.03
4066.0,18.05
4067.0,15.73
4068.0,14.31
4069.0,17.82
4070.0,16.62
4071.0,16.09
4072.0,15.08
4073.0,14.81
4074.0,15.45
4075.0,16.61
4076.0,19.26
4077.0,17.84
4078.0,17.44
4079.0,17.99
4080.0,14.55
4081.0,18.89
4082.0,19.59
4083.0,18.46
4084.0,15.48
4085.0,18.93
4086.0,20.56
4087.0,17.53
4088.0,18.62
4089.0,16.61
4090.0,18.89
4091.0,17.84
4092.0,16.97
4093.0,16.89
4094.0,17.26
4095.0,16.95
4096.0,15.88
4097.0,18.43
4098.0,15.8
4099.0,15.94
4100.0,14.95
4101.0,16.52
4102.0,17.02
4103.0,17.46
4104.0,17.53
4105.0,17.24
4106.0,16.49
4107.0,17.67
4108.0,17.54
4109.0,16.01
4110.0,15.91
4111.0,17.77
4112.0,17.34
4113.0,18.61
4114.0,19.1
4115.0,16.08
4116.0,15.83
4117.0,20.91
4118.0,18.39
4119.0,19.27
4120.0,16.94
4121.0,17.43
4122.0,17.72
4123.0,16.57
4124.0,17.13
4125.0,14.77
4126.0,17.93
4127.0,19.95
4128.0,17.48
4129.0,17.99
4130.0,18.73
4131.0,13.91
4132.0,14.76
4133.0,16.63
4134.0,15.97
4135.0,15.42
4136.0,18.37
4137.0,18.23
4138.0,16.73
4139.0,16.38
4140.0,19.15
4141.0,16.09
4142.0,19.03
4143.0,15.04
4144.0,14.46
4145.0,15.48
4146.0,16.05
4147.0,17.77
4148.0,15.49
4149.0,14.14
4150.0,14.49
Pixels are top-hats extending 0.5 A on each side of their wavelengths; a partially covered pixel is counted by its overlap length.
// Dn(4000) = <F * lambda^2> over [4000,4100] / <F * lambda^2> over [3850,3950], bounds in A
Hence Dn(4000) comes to 2.01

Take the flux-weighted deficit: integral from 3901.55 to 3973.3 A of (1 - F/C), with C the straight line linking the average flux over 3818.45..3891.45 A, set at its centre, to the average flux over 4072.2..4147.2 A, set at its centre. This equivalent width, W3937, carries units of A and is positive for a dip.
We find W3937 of 6.6 A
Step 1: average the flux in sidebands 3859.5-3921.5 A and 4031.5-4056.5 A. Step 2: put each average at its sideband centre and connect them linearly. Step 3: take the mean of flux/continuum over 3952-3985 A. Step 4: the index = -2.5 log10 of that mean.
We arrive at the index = 0.330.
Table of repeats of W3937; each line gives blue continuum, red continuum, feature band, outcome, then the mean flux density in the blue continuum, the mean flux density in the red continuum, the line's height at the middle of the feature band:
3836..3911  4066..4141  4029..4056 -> -4.3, 8.76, 17.2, 14.9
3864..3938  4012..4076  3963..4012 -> 3.4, 9.33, 16.9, 13.9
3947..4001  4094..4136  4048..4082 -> -3.1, 11.9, 17.1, 15.2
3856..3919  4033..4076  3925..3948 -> 8.6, 9.65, 16.8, 11.7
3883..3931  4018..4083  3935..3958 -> 4.2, 10.4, 16.9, 12.2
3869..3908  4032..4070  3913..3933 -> 3.1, 9.67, 16.9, 11.2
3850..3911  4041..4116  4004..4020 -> -2.9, 9.21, 17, 14.4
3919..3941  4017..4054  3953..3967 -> 0.4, 7.52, 17.1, 10.2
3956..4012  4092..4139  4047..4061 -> -1.5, 12.7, 17.1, 15.1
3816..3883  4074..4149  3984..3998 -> -2.4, 7.12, 17.2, 12.6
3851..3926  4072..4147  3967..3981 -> 4.0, 9.62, 17.2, 12.5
